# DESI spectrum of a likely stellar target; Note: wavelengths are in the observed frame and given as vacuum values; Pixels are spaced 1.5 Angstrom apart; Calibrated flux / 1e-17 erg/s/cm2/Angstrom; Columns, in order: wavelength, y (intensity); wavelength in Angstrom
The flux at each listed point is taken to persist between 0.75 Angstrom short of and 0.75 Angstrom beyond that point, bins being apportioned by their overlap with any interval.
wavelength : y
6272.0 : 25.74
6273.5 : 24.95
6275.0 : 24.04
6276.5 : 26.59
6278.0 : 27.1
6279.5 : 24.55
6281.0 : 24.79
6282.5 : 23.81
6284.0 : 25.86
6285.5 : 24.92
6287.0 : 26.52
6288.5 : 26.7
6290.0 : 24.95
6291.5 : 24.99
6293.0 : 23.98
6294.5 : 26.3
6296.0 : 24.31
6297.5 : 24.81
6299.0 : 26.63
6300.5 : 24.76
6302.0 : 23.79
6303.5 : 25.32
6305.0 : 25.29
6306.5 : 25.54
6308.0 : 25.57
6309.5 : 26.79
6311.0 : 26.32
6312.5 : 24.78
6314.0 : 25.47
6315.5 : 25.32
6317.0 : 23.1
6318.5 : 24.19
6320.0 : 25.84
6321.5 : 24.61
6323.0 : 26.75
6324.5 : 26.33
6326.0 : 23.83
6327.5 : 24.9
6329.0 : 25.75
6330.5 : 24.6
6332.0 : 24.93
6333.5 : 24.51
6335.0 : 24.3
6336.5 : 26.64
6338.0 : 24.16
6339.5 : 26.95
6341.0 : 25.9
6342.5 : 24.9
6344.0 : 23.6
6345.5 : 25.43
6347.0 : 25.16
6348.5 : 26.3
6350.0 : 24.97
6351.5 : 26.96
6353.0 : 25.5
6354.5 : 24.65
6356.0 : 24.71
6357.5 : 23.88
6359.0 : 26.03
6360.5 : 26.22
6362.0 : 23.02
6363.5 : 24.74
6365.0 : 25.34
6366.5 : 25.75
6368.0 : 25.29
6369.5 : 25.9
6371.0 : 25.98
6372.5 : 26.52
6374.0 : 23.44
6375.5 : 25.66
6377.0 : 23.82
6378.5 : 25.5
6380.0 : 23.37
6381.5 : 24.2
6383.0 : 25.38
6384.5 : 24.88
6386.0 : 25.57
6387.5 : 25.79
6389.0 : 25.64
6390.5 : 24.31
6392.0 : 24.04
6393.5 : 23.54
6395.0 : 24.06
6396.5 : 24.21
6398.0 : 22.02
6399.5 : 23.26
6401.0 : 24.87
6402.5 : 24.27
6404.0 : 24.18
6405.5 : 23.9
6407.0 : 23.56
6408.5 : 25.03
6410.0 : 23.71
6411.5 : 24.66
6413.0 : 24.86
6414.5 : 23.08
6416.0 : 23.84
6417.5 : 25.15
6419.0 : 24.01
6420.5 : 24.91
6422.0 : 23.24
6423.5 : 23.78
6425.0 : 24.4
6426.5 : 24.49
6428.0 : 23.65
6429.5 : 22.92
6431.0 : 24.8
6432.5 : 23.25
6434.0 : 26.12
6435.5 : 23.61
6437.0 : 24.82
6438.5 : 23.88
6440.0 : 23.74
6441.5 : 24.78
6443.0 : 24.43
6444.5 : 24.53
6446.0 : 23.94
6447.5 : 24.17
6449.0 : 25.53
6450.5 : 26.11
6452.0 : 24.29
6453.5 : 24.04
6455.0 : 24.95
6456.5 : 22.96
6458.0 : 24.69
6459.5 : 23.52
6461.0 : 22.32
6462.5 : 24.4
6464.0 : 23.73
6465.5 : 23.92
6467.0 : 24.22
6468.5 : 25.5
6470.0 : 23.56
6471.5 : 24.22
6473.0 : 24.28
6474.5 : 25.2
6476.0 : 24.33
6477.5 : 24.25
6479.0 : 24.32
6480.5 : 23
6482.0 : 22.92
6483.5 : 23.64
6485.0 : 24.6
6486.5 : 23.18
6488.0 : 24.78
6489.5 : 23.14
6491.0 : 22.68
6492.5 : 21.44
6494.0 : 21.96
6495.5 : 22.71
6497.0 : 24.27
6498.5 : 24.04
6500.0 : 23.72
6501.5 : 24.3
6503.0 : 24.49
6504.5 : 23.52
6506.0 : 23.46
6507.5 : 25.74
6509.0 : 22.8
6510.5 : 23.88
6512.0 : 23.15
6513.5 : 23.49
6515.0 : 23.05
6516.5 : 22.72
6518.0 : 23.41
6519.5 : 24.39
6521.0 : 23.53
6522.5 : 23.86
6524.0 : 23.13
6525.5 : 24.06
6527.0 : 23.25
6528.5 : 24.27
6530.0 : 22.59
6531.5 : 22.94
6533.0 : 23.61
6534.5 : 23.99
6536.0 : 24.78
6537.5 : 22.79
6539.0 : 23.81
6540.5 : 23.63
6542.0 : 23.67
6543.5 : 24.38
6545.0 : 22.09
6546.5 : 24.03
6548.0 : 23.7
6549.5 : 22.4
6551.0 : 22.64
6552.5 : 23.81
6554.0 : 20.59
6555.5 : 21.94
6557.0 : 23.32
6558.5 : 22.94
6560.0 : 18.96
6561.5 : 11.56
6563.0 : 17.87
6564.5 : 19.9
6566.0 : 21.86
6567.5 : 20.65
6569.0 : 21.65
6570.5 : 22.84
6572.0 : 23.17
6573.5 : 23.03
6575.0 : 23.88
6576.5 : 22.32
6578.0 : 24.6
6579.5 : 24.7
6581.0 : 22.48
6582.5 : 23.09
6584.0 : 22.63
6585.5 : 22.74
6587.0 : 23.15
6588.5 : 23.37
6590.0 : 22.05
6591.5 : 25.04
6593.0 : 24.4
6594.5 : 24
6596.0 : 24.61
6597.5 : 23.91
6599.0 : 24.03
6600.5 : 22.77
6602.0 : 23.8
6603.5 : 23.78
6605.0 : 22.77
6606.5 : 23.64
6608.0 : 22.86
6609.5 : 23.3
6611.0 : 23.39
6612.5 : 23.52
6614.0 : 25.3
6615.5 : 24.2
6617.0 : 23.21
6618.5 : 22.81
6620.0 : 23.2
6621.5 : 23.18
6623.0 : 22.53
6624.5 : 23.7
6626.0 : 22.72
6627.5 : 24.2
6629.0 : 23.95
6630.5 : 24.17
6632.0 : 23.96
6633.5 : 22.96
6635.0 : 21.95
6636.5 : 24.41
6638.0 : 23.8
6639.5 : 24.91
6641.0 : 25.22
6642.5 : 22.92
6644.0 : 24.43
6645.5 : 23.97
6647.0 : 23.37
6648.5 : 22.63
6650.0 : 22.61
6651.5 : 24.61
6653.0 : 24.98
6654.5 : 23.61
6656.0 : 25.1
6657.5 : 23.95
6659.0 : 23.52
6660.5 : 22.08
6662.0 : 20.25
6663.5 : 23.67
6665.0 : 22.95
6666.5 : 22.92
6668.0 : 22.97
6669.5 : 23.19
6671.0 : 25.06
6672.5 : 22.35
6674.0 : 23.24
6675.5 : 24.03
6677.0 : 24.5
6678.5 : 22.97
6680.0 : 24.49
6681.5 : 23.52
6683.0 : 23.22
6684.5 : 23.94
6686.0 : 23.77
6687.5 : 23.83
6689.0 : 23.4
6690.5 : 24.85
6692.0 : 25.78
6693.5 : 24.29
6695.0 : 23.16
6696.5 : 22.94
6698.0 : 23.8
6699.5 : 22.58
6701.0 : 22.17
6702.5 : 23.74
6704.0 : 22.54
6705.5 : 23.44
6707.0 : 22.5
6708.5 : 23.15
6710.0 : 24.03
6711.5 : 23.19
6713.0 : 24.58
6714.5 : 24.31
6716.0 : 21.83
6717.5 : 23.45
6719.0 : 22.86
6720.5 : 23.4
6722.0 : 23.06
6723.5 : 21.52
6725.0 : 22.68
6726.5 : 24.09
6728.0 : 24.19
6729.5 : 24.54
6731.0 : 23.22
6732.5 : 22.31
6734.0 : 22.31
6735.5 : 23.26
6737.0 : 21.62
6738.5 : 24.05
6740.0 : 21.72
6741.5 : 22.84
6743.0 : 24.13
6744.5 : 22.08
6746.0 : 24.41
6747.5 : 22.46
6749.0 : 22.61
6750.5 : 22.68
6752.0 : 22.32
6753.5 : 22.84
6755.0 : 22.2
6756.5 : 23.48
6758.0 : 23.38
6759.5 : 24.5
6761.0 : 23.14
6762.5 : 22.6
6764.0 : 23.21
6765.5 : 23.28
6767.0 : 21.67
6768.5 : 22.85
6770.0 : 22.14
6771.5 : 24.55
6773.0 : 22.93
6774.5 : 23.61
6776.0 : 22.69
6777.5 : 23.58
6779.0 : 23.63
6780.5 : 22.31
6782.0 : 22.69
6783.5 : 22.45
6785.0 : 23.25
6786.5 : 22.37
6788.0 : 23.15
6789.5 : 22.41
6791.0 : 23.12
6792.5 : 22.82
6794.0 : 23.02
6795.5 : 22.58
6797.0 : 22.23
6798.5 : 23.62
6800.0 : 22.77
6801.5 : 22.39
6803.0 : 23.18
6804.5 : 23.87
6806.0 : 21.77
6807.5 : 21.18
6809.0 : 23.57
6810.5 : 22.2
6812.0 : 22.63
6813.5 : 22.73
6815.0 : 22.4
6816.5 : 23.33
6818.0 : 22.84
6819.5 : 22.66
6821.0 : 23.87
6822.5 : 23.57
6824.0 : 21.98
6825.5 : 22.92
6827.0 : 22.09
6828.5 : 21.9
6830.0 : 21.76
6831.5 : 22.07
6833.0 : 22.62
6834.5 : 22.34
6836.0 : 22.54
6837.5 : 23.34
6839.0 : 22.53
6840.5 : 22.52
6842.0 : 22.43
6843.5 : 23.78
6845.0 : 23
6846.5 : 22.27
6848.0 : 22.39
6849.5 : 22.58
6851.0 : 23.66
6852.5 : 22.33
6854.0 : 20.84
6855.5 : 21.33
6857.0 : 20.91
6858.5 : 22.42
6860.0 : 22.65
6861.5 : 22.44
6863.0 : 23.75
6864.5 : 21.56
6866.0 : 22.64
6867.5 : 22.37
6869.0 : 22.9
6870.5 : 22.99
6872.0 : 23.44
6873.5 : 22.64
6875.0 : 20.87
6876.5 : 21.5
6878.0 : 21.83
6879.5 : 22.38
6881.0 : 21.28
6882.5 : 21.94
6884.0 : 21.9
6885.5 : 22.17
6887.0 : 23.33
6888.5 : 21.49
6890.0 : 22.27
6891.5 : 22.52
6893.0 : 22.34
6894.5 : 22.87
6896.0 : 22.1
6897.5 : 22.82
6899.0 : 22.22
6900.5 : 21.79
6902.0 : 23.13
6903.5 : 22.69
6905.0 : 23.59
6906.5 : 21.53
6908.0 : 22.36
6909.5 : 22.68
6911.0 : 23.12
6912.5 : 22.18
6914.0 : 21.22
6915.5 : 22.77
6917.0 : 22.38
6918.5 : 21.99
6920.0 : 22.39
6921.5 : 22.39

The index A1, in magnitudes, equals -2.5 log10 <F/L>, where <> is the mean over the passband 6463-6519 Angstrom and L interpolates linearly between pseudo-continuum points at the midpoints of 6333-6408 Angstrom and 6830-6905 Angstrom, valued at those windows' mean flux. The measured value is 0.02 mag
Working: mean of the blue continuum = 24.9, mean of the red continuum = 22.4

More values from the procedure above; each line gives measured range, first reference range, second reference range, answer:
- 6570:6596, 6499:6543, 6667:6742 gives 0.01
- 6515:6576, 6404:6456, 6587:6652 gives 0.06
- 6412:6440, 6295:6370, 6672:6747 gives 0.03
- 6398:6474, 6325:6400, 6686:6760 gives 0.02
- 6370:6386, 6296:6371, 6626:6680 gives 0.00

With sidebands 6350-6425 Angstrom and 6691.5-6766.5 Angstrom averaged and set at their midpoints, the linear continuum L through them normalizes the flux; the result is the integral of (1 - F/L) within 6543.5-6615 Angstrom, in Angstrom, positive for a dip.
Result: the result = 3.33 Angstrom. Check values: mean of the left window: 24.6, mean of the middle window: 22.7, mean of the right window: 23.2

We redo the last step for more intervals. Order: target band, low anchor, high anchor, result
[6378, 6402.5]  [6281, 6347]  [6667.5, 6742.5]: 0.44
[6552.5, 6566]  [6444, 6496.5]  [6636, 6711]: 2.15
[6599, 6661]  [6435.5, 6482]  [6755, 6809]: -0.23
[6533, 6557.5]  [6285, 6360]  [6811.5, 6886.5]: 0.84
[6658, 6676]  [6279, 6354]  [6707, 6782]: 0.35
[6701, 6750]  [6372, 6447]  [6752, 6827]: 0.03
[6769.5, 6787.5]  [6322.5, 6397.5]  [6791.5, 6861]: -0.16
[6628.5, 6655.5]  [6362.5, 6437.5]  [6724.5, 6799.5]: -0.38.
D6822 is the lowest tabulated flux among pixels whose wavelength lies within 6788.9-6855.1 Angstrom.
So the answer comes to 20.84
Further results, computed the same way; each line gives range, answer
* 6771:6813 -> 21.18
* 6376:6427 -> 22.02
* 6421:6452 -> 22.92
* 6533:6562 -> 11.56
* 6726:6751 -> 21.62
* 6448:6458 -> 22.96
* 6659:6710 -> 20.25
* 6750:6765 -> 22.2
